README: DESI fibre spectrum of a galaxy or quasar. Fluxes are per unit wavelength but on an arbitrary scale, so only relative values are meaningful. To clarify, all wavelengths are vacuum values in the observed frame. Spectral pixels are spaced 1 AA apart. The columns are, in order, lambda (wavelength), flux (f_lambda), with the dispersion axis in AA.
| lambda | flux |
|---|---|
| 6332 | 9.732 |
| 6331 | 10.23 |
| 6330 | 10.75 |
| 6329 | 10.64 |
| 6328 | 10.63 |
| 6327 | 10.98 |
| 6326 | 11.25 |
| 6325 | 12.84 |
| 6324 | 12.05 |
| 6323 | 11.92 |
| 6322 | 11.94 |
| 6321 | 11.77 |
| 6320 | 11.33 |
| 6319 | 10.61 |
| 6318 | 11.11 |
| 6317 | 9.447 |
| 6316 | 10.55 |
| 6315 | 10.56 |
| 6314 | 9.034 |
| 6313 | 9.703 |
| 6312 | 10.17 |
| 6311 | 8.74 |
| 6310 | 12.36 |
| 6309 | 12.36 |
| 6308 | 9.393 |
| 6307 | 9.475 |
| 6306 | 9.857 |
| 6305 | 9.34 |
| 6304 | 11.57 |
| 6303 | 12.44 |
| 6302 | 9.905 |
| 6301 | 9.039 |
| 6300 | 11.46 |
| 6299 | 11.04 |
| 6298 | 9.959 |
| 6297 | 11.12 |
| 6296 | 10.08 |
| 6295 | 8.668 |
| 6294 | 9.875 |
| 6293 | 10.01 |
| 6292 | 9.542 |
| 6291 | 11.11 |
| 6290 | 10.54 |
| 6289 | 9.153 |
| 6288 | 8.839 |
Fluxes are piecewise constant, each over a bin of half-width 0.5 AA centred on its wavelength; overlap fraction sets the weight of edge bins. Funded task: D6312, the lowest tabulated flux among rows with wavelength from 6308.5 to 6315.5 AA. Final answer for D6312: 8.74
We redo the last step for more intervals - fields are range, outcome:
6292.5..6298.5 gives 8.668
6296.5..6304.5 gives 9.039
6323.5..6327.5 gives 10.98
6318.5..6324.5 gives 10.61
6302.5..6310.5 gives 9.34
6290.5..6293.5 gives 9.542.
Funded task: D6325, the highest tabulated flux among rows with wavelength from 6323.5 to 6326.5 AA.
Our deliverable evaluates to 12.84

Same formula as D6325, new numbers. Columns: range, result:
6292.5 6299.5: 11.12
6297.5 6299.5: 11.04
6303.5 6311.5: 12.36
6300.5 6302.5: 9.905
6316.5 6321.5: 11.77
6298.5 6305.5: 12.44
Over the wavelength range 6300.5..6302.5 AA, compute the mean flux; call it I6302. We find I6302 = 9.47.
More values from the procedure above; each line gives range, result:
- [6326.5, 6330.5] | 10.8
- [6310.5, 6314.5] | 9.41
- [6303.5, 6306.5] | 10.3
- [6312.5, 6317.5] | 9.86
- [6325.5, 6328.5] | 11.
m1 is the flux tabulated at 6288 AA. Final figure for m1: 8.839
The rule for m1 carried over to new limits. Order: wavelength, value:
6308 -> 9.393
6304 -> 11.57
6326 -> 11.25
